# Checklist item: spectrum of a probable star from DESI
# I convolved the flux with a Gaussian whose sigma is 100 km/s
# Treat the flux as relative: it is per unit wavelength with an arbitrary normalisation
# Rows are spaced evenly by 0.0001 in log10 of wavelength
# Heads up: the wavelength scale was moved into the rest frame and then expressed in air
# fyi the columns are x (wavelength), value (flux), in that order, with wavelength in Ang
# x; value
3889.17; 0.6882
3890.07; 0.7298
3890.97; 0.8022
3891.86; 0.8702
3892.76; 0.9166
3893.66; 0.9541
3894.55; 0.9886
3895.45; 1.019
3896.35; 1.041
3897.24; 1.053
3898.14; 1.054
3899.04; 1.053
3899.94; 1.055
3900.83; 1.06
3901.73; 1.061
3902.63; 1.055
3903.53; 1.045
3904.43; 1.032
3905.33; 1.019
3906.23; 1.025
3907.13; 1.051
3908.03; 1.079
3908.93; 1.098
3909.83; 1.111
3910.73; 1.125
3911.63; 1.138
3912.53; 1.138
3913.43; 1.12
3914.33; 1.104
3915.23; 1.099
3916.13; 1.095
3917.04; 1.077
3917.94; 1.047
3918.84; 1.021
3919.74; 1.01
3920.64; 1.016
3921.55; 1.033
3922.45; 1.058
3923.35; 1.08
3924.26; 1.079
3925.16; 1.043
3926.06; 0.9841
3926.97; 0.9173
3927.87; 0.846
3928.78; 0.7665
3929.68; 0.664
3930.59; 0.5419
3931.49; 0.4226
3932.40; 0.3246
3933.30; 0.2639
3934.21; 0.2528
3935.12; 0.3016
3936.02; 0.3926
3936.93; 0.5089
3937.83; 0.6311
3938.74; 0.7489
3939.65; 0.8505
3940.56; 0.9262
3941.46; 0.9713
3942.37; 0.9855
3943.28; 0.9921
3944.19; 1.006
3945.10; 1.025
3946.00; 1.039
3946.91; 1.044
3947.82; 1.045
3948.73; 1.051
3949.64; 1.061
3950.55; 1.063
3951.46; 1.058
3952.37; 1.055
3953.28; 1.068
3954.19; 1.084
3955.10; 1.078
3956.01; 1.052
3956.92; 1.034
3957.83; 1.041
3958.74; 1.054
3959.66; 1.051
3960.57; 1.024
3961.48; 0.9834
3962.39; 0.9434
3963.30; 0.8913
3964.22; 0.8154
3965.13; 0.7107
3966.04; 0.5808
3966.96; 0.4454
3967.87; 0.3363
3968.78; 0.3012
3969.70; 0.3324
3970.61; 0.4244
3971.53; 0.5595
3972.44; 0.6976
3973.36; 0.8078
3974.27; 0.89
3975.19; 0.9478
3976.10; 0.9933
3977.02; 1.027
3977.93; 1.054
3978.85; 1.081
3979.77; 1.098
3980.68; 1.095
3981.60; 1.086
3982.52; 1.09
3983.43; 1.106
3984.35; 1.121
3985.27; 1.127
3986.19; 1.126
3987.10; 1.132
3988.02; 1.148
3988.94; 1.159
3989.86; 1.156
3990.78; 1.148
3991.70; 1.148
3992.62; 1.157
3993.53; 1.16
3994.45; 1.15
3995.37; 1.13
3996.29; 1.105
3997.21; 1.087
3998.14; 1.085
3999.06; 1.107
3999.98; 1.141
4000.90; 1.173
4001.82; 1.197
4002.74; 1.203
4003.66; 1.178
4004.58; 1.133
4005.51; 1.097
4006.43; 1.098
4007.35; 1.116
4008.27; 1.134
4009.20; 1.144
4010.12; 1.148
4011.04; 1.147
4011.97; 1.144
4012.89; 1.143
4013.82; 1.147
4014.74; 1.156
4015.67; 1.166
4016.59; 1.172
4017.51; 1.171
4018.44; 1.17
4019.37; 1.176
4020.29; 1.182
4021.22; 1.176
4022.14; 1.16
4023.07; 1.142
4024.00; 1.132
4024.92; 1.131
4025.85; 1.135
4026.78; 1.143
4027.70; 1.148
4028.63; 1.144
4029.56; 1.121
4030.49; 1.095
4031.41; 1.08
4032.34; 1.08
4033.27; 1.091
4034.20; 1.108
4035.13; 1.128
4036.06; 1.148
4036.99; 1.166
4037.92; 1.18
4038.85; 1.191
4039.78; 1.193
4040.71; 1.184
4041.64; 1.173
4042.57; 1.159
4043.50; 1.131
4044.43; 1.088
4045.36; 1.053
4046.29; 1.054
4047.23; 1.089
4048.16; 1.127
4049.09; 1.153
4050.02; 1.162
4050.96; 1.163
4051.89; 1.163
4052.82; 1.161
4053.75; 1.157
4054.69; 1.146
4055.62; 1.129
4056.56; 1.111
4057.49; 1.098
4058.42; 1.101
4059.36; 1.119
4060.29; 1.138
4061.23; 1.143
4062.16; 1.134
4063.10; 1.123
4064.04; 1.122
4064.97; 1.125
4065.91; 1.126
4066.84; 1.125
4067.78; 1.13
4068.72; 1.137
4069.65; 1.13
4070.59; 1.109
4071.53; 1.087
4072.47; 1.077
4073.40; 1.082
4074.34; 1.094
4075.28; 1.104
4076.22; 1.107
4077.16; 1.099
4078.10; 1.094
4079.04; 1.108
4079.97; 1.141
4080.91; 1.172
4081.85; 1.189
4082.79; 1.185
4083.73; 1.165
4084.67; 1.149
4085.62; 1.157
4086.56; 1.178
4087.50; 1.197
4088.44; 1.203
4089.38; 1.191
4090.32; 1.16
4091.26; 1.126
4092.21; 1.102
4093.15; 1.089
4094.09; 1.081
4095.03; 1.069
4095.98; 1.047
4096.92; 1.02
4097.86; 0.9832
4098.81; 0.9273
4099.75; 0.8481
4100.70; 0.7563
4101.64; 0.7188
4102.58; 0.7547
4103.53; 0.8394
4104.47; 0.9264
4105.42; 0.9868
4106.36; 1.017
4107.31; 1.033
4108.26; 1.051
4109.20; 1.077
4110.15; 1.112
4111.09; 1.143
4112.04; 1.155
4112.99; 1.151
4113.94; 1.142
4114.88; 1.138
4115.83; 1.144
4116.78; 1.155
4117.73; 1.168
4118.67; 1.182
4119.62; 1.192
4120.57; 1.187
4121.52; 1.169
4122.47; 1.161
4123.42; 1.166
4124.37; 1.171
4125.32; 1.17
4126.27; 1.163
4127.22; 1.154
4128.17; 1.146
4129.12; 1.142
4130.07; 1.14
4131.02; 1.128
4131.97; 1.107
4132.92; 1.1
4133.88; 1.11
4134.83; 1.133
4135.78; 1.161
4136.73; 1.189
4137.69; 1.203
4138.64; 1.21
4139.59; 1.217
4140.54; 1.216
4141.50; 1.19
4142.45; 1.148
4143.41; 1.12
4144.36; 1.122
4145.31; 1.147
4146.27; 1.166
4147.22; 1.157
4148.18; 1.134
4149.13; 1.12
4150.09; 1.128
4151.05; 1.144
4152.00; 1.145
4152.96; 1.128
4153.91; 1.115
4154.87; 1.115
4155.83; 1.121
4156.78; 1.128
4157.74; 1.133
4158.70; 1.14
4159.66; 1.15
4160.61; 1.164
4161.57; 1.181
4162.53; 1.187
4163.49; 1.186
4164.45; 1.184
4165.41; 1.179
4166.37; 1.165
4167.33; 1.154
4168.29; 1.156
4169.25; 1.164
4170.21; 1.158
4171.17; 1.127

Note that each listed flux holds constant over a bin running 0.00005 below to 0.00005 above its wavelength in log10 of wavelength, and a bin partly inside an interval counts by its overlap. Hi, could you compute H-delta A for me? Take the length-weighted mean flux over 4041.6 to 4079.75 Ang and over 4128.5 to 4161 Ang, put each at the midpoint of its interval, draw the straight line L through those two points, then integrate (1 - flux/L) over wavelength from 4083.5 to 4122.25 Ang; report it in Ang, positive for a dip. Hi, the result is 2.1 Ang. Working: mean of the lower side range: 1.12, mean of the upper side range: 1.15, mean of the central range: 1.07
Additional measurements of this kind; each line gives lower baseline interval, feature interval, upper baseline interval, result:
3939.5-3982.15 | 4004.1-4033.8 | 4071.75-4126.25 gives -4.6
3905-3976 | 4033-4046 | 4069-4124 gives -1.7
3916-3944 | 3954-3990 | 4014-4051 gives 1.0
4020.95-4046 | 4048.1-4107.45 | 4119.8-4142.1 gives 3.1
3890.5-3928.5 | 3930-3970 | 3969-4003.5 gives 8.8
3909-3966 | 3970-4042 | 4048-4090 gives -4.8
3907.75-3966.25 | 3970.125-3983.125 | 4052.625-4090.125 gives 0.9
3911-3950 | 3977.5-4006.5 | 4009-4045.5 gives -2.2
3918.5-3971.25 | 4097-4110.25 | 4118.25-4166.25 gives 2.0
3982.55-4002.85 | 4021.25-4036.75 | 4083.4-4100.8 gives -0.1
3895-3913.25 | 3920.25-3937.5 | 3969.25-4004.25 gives 5.7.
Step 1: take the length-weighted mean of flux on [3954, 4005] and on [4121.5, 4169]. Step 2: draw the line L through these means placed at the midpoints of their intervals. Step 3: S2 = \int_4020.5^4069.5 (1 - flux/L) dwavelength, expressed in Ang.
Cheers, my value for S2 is -3.9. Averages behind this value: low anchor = 0.982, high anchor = 1.15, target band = 1.13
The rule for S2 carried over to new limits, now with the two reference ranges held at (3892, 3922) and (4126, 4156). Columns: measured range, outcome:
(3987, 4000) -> -0.6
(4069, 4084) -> 0.0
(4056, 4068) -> -0.1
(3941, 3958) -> 0.5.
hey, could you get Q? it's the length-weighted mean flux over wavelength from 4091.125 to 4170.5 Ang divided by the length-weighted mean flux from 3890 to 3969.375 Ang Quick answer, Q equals 1.21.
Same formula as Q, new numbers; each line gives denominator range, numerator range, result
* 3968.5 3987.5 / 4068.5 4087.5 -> 1.24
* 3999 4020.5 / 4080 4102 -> 0.93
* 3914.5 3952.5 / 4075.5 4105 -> 1.22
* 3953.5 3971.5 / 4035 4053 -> 1.44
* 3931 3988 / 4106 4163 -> 1.33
